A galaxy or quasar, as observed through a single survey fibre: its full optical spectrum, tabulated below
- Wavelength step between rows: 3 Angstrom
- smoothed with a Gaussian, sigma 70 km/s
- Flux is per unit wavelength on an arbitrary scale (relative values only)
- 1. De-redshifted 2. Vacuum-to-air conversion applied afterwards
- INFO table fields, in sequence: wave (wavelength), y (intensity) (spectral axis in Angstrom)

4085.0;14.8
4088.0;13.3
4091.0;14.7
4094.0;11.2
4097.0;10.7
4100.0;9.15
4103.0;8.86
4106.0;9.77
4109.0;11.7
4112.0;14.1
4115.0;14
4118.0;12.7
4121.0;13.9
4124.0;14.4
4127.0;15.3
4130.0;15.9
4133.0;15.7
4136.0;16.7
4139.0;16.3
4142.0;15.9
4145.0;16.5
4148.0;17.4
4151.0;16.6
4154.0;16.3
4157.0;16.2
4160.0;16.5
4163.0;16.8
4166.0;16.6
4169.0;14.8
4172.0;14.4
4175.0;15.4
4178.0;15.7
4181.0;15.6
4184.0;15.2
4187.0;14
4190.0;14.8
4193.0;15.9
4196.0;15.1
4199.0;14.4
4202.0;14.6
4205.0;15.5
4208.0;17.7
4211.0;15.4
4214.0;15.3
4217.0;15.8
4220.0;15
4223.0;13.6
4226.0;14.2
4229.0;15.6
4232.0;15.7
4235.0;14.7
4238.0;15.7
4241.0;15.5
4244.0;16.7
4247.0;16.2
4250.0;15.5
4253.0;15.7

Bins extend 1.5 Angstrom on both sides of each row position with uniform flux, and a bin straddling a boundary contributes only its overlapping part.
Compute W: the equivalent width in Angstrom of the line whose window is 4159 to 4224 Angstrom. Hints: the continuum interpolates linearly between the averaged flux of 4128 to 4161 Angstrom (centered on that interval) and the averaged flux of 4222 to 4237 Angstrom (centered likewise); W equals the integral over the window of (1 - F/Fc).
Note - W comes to 0.6 Angstrom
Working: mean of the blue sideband 16.3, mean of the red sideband 14.8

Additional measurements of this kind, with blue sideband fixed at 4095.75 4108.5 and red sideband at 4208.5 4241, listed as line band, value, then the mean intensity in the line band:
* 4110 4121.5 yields -3.6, 13.6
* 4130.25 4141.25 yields -4.8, 16.2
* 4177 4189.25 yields -1.6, 15.1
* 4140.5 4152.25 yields -4.9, 16.6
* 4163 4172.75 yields -2.2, 15.6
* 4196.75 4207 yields -0.6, 15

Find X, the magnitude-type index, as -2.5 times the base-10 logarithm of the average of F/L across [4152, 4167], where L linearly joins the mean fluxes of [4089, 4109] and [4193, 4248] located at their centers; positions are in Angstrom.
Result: -0.25 mag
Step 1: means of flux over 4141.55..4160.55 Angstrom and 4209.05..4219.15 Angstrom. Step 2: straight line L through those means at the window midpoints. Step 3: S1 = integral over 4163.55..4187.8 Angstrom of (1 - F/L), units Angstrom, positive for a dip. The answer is 1.3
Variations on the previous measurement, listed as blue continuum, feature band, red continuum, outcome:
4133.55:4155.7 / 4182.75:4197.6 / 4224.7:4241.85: 0.8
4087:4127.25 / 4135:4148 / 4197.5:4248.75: -3.2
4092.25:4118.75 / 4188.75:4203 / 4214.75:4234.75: -0.9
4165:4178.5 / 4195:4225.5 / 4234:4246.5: 0.7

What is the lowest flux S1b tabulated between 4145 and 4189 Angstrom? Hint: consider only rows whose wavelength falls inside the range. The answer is 14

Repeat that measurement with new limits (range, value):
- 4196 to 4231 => 13.6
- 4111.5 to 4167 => 12.7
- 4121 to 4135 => 13.9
